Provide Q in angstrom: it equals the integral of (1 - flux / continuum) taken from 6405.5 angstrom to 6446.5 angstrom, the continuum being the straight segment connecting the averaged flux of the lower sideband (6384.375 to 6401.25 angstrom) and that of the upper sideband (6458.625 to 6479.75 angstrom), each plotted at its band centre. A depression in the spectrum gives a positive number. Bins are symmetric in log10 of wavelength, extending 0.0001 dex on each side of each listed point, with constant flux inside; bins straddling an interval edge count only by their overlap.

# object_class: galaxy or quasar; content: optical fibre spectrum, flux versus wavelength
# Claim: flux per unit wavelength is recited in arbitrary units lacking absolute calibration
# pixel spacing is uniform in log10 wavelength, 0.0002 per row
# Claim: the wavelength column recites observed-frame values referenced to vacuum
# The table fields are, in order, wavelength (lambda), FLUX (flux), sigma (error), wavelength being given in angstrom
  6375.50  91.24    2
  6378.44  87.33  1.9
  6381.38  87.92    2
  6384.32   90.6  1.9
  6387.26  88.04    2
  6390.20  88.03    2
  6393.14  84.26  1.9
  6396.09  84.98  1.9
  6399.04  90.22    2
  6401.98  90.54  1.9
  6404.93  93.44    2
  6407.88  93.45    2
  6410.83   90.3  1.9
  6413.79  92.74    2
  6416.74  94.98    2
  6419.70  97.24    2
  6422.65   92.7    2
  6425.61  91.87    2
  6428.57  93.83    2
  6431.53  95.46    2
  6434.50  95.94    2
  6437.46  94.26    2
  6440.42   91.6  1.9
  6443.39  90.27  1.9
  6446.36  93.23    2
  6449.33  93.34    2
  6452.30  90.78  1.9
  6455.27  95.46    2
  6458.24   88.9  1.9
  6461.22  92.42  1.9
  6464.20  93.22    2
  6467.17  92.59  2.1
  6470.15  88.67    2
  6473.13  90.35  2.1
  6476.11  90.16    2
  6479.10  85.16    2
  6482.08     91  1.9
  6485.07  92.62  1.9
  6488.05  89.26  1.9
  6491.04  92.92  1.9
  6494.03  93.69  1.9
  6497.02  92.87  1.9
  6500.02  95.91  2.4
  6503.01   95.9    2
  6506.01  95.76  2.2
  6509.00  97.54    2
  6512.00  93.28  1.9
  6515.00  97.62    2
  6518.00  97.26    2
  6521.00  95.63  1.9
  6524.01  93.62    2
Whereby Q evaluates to -2.12 angstrom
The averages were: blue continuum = 87.6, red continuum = 90.5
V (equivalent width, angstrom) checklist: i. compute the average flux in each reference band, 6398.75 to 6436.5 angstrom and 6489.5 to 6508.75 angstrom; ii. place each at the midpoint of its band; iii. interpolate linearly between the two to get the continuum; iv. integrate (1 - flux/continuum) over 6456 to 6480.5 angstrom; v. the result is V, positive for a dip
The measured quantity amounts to 1.0 angstrom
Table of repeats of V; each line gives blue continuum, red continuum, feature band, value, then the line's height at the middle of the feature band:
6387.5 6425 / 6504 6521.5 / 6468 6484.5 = 0.88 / 94.4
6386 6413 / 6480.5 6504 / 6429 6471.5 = -0.61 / 91.3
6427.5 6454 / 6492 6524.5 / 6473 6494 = 0.92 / 94.6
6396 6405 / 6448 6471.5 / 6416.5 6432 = -0.59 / 90.8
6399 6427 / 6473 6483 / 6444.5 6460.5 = -0.32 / 90.5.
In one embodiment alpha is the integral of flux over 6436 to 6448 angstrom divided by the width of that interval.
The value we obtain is 92.3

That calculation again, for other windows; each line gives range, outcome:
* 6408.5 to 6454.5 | 93.3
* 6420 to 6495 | 92.1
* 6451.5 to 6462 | 91.9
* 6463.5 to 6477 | 91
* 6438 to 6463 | 92.1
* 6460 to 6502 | 91.5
